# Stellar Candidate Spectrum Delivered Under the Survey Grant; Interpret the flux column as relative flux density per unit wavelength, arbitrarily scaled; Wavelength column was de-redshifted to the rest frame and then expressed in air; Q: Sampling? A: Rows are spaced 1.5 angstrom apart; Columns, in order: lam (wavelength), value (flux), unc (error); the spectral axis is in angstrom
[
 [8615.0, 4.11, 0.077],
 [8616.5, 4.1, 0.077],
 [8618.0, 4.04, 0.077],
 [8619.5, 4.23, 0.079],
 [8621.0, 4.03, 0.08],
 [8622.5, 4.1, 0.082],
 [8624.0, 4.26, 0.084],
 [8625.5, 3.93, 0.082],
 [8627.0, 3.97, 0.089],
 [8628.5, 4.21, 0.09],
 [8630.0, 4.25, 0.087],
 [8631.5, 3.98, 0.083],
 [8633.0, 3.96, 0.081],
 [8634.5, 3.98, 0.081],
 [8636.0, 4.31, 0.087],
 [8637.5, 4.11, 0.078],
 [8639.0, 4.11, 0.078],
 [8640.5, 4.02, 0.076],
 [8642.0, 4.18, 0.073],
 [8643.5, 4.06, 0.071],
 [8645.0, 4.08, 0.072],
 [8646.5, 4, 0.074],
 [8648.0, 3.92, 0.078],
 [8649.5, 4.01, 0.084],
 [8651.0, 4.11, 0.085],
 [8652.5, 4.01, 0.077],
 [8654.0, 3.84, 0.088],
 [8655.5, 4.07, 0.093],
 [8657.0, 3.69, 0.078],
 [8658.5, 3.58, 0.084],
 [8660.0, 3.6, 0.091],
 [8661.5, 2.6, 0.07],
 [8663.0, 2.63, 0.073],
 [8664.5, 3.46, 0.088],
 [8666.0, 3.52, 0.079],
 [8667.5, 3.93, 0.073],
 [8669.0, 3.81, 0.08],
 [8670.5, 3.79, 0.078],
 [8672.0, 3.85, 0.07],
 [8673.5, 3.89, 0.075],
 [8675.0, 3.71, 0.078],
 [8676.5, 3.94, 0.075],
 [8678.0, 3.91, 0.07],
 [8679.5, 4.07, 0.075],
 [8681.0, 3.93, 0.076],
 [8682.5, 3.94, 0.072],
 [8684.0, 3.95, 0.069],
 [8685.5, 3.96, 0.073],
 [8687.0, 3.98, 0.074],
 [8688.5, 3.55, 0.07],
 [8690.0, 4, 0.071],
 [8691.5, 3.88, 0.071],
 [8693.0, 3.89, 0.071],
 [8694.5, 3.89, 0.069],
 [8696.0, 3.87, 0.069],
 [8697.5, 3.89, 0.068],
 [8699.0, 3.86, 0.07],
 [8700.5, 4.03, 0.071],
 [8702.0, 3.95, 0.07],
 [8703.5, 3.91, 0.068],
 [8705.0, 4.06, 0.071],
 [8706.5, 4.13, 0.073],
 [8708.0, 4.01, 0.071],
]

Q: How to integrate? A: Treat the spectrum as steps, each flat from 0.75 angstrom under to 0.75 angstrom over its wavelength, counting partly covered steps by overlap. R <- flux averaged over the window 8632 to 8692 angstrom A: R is 3.85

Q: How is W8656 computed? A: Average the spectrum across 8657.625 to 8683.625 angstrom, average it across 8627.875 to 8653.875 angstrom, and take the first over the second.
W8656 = 0.9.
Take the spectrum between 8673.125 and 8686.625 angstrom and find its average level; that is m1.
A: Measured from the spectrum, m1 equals 3.92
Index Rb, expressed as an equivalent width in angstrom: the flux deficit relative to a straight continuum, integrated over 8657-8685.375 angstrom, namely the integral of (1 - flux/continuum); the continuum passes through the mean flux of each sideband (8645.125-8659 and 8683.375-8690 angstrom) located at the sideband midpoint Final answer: 1.59 angstrom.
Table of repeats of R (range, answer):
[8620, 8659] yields 4.03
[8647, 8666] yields 3.63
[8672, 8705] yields 3.91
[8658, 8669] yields 3.36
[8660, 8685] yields 3.68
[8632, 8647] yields 4.08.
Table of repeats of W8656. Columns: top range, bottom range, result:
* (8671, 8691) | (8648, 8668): 1.07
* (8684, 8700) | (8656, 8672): 1.11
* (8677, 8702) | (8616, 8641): 0.96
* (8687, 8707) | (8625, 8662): 0.99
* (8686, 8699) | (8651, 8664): 1.09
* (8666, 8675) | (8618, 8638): 0.93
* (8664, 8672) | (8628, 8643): 0.91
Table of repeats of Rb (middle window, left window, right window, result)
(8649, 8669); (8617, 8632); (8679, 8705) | 1.93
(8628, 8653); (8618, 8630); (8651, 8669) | -1.38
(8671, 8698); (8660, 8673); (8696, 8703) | -1.31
